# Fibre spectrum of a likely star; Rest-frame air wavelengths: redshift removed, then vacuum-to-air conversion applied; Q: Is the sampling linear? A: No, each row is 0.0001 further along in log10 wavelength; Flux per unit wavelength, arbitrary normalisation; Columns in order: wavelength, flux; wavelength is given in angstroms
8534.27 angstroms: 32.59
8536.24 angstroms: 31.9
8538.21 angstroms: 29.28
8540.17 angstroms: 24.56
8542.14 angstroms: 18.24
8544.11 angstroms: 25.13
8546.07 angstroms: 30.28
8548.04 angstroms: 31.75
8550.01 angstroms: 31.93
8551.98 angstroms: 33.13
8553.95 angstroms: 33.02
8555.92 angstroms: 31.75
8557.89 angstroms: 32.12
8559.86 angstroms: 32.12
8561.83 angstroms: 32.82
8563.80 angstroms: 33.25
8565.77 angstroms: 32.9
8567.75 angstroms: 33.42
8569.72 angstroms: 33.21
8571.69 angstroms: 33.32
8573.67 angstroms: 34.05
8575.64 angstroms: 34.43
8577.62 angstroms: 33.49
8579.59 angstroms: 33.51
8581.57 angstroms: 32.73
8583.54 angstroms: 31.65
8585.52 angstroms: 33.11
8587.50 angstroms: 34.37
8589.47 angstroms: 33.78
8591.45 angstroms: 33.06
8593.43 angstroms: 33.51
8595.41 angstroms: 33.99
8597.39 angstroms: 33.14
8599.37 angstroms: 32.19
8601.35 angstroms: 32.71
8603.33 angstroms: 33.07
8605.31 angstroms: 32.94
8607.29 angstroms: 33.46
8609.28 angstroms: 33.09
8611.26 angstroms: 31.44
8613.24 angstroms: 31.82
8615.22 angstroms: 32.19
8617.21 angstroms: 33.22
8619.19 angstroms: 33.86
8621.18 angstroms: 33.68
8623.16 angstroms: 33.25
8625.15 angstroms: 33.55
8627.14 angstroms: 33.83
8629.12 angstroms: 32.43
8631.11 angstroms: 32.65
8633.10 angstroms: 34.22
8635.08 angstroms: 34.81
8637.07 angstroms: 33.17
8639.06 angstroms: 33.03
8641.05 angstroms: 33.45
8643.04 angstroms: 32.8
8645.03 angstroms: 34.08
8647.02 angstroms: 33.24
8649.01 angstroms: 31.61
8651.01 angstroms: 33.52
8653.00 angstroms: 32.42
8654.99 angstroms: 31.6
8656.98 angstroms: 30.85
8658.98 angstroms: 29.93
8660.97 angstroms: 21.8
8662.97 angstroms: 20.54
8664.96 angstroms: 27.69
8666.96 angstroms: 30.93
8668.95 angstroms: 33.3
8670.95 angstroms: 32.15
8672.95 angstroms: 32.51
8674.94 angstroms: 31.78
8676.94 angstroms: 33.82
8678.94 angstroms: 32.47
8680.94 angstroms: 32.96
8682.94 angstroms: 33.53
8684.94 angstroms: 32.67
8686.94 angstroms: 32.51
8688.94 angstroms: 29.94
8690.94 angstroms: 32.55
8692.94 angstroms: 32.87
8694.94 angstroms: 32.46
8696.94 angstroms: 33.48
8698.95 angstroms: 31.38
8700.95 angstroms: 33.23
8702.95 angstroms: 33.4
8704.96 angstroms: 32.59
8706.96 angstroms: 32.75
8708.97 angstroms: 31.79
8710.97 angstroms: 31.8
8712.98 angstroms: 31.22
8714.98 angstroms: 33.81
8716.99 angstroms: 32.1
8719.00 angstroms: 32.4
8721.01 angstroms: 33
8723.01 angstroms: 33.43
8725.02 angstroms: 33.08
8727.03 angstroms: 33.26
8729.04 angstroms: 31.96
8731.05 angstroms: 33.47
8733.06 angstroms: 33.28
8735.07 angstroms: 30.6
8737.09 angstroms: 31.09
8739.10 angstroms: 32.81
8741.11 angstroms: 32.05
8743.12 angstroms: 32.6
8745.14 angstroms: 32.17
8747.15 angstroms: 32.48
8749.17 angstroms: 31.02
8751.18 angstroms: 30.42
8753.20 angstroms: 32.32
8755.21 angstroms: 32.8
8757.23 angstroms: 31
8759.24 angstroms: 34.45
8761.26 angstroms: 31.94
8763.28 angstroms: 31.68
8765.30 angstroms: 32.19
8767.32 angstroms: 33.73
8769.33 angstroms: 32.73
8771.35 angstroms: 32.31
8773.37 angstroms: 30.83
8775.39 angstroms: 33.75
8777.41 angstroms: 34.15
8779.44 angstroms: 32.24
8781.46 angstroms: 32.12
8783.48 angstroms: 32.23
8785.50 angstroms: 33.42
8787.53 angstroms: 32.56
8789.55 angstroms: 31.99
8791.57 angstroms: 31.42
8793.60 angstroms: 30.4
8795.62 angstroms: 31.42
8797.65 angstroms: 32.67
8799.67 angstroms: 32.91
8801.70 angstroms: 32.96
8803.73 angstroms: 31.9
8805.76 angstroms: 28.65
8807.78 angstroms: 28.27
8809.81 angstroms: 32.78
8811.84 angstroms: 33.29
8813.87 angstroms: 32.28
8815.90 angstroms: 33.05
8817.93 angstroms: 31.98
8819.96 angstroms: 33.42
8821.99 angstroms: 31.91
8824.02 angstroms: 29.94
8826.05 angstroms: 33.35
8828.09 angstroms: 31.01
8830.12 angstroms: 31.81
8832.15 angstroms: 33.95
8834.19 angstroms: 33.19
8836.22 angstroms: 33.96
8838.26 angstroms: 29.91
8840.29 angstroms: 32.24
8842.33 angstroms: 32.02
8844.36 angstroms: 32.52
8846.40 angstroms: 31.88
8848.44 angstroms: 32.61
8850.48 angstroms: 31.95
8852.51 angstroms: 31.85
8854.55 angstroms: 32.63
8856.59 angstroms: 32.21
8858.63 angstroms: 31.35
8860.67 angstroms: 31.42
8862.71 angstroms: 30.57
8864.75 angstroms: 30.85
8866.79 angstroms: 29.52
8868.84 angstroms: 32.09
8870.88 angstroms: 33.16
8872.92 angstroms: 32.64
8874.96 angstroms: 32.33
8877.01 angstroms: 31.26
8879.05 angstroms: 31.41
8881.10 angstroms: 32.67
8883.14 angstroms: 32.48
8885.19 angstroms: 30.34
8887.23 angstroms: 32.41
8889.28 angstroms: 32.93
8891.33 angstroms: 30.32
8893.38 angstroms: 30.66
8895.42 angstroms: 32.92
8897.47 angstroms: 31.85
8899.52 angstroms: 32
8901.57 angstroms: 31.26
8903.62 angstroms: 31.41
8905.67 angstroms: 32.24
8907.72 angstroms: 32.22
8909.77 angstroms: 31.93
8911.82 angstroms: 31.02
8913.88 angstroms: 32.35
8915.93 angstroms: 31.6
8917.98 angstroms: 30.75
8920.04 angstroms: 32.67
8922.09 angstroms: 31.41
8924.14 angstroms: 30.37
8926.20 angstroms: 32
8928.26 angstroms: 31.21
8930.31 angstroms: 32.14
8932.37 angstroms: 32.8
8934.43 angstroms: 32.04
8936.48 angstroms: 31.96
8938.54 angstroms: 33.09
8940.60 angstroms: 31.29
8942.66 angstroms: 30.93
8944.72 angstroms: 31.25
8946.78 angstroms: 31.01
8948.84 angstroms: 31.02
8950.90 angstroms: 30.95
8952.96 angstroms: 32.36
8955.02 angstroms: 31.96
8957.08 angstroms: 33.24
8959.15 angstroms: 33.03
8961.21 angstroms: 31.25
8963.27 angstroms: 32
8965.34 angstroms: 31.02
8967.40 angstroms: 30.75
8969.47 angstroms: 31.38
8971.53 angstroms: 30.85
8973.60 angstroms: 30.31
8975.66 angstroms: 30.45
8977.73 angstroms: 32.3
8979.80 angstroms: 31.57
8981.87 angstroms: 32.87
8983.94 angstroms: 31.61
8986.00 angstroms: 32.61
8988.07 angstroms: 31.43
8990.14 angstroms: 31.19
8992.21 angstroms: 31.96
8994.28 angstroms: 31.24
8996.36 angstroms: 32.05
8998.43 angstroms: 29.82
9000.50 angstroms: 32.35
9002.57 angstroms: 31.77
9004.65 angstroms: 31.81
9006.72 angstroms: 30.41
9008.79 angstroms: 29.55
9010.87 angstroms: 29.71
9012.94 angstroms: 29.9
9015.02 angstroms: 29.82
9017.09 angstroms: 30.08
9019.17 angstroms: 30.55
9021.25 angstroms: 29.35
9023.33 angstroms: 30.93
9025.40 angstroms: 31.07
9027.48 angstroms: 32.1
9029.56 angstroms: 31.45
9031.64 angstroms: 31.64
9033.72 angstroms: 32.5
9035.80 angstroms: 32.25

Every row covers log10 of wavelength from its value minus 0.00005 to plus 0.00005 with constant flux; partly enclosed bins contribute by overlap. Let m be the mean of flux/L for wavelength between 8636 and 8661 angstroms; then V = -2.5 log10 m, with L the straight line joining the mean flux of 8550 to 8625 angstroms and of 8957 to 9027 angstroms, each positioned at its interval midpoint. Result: 0.02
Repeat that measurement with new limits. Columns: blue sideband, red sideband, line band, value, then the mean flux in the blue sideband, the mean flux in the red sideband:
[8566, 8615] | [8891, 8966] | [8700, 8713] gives 0.01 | 33.1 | 31.7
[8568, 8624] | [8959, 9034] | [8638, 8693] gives 0.05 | 33.2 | 31.2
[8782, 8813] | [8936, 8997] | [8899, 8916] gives 0.00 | 31.8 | 31.6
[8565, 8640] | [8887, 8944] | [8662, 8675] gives 0.11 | 33.2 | 31.8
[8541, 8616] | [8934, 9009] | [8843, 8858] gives -0.02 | 32.3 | 31.6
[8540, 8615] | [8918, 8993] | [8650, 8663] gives 0.10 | 32.2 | 31.7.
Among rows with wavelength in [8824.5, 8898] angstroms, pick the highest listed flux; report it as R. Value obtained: 33.96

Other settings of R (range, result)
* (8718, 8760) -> 34.45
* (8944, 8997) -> 33.24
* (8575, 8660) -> 34.81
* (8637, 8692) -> 34.08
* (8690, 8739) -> 33.81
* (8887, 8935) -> 32.93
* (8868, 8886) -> 33.16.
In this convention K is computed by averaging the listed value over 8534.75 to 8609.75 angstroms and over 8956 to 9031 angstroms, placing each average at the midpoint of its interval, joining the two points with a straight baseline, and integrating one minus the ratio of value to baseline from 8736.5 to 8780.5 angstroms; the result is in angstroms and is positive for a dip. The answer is -0.9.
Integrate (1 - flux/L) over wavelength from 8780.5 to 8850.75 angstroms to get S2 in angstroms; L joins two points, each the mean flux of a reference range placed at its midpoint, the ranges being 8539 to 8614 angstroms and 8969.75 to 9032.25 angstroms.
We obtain -1.20 angstroms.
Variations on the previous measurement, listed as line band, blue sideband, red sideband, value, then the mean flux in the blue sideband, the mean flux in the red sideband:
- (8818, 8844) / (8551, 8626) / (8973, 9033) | -0.2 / 33.1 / 31.1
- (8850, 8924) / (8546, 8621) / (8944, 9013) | 0.1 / 32.9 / 31.4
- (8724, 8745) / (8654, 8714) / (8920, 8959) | -0.6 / 31.4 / 31.8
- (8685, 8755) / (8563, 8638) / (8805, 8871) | 0.4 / 33.2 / 31.9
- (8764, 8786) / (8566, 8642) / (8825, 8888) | -0.2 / 33.2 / 32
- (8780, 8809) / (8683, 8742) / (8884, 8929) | 0.4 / 32.5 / 31.6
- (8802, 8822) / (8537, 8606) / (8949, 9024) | -0.2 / 31.9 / 31.2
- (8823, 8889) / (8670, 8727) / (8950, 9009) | 0.1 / 32.6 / 31.6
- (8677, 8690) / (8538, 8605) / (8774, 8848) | -0.2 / 32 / 32.1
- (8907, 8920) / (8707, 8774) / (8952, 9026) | -0.1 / 32.3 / 31.2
